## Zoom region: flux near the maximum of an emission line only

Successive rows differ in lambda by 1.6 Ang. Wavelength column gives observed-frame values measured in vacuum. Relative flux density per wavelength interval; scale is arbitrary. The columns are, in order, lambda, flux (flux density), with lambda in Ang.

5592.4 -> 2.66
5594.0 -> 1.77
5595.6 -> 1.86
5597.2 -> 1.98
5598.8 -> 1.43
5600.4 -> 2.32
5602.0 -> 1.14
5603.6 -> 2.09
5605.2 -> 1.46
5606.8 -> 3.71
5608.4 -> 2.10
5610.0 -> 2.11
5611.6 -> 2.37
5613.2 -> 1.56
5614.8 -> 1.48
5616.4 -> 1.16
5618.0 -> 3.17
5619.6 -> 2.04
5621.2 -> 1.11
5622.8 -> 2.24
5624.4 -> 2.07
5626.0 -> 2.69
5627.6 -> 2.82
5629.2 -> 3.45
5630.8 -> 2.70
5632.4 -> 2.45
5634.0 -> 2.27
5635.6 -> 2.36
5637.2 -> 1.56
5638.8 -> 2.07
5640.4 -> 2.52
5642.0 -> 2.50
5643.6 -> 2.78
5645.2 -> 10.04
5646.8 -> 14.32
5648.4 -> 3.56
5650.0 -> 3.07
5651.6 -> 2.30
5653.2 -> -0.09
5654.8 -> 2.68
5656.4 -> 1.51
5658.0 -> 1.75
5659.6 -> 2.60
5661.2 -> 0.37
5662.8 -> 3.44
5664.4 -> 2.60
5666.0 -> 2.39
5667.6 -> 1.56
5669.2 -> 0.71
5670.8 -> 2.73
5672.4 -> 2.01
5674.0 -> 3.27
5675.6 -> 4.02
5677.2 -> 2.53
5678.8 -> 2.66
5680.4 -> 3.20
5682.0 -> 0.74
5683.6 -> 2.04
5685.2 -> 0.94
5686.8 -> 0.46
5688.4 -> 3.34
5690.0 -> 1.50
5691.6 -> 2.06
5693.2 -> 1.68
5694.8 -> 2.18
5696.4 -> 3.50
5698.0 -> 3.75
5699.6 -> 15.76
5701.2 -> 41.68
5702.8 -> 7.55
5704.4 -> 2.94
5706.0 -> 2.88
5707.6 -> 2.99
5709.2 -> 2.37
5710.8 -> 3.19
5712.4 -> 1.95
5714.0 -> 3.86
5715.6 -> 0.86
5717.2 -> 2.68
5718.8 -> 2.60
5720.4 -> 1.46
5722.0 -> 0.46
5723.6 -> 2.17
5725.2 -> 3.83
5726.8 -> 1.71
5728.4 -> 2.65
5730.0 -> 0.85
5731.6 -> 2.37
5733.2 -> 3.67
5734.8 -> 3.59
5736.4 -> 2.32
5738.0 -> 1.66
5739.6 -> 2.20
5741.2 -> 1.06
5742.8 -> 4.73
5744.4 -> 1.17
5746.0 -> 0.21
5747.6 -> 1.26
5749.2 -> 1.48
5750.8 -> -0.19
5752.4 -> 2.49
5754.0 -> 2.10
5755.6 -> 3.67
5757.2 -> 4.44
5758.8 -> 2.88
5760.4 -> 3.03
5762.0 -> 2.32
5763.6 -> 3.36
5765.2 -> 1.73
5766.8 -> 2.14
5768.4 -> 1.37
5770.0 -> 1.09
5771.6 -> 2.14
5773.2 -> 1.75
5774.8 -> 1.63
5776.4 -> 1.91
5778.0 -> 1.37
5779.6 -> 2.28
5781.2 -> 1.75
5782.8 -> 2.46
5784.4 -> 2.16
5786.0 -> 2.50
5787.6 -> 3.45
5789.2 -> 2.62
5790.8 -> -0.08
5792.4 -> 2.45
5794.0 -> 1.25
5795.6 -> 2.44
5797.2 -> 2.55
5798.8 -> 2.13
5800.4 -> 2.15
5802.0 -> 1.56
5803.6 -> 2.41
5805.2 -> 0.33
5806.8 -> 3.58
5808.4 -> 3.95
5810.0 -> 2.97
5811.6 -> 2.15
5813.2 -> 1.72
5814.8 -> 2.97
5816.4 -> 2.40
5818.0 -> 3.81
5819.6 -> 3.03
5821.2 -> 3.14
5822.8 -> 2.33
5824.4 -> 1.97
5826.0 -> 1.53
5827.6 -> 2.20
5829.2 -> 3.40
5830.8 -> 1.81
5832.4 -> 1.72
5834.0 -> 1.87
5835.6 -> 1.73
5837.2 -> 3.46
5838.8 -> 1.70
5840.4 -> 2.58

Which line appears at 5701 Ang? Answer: [O III] 5007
